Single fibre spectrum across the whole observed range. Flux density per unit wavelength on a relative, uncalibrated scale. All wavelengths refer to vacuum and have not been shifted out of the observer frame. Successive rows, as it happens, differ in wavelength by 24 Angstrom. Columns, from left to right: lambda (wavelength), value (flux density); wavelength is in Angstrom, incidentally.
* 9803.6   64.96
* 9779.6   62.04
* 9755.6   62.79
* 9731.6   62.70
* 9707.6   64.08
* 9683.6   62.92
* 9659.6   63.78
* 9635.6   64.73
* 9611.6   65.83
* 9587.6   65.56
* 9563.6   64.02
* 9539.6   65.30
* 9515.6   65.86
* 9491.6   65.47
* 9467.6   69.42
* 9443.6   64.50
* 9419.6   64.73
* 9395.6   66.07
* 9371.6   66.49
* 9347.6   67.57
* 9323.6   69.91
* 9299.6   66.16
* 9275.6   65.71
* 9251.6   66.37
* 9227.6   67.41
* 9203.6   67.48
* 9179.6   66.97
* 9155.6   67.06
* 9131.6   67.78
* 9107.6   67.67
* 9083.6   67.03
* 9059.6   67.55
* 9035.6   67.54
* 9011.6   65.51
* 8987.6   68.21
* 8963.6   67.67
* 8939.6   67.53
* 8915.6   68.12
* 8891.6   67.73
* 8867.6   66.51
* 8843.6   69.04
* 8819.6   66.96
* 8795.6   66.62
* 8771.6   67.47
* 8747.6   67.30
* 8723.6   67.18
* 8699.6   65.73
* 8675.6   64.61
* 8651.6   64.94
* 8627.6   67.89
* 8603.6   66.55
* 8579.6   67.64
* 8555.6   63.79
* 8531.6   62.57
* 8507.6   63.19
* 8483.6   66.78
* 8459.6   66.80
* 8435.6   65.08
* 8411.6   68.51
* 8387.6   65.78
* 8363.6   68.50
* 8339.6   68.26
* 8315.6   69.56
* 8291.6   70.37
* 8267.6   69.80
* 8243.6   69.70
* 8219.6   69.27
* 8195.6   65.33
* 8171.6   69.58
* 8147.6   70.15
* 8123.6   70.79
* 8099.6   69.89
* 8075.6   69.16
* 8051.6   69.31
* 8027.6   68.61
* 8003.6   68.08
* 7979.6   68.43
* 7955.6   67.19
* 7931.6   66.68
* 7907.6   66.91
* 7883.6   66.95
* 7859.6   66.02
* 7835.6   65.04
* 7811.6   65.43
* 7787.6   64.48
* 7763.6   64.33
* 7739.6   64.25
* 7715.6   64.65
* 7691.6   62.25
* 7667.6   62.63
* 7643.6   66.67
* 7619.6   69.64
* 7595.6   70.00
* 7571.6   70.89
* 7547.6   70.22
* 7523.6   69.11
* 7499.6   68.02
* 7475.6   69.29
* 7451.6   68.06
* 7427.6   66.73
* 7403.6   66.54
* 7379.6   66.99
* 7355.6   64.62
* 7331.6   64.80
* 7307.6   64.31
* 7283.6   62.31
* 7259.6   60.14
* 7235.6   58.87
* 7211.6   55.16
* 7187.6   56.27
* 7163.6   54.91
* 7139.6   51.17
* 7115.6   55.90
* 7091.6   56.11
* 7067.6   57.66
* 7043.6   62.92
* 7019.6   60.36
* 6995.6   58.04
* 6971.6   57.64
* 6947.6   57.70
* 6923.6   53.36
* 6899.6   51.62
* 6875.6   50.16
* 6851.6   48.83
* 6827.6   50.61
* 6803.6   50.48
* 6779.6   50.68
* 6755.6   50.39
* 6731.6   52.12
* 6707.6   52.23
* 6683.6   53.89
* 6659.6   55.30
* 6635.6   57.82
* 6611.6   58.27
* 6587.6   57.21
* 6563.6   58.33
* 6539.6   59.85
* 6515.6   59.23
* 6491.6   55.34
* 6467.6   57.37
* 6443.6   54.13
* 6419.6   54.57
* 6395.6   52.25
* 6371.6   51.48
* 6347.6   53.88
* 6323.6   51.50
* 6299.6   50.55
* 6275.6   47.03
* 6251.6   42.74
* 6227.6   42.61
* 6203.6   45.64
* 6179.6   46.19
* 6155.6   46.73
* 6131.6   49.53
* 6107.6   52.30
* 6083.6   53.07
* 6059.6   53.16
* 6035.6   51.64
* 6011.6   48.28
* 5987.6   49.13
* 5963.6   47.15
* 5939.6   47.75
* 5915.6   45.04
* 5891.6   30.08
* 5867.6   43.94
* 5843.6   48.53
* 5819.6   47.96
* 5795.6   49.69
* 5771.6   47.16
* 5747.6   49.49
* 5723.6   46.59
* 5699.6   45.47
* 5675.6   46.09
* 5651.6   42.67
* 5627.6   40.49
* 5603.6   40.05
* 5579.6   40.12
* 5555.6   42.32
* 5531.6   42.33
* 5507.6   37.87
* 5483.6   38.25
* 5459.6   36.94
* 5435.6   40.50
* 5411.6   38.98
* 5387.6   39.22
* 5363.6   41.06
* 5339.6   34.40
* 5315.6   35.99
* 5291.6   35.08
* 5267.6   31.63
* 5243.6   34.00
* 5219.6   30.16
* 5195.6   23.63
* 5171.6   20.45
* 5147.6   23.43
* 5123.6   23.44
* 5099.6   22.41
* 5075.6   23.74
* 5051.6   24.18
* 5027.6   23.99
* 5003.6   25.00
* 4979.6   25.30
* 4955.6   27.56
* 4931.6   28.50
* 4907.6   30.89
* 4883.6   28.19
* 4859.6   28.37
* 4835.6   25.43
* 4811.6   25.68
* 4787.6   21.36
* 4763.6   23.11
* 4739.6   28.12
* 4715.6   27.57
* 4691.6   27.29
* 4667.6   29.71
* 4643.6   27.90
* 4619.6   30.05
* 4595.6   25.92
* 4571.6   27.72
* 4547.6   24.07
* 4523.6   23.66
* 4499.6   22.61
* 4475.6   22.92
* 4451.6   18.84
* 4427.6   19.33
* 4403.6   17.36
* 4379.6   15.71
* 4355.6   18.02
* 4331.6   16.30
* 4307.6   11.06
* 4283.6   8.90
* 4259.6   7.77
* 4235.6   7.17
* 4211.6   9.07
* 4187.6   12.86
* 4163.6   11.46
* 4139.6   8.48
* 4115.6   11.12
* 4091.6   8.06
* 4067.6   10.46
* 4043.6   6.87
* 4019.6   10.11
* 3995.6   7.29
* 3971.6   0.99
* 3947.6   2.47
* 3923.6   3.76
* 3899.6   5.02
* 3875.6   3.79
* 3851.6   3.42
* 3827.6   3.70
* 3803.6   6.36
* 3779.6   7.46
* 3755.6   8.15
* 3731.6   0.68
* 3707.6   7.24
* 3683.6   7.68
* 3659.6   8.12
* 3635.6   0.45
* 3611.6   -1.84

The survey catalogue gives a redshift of 0.000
